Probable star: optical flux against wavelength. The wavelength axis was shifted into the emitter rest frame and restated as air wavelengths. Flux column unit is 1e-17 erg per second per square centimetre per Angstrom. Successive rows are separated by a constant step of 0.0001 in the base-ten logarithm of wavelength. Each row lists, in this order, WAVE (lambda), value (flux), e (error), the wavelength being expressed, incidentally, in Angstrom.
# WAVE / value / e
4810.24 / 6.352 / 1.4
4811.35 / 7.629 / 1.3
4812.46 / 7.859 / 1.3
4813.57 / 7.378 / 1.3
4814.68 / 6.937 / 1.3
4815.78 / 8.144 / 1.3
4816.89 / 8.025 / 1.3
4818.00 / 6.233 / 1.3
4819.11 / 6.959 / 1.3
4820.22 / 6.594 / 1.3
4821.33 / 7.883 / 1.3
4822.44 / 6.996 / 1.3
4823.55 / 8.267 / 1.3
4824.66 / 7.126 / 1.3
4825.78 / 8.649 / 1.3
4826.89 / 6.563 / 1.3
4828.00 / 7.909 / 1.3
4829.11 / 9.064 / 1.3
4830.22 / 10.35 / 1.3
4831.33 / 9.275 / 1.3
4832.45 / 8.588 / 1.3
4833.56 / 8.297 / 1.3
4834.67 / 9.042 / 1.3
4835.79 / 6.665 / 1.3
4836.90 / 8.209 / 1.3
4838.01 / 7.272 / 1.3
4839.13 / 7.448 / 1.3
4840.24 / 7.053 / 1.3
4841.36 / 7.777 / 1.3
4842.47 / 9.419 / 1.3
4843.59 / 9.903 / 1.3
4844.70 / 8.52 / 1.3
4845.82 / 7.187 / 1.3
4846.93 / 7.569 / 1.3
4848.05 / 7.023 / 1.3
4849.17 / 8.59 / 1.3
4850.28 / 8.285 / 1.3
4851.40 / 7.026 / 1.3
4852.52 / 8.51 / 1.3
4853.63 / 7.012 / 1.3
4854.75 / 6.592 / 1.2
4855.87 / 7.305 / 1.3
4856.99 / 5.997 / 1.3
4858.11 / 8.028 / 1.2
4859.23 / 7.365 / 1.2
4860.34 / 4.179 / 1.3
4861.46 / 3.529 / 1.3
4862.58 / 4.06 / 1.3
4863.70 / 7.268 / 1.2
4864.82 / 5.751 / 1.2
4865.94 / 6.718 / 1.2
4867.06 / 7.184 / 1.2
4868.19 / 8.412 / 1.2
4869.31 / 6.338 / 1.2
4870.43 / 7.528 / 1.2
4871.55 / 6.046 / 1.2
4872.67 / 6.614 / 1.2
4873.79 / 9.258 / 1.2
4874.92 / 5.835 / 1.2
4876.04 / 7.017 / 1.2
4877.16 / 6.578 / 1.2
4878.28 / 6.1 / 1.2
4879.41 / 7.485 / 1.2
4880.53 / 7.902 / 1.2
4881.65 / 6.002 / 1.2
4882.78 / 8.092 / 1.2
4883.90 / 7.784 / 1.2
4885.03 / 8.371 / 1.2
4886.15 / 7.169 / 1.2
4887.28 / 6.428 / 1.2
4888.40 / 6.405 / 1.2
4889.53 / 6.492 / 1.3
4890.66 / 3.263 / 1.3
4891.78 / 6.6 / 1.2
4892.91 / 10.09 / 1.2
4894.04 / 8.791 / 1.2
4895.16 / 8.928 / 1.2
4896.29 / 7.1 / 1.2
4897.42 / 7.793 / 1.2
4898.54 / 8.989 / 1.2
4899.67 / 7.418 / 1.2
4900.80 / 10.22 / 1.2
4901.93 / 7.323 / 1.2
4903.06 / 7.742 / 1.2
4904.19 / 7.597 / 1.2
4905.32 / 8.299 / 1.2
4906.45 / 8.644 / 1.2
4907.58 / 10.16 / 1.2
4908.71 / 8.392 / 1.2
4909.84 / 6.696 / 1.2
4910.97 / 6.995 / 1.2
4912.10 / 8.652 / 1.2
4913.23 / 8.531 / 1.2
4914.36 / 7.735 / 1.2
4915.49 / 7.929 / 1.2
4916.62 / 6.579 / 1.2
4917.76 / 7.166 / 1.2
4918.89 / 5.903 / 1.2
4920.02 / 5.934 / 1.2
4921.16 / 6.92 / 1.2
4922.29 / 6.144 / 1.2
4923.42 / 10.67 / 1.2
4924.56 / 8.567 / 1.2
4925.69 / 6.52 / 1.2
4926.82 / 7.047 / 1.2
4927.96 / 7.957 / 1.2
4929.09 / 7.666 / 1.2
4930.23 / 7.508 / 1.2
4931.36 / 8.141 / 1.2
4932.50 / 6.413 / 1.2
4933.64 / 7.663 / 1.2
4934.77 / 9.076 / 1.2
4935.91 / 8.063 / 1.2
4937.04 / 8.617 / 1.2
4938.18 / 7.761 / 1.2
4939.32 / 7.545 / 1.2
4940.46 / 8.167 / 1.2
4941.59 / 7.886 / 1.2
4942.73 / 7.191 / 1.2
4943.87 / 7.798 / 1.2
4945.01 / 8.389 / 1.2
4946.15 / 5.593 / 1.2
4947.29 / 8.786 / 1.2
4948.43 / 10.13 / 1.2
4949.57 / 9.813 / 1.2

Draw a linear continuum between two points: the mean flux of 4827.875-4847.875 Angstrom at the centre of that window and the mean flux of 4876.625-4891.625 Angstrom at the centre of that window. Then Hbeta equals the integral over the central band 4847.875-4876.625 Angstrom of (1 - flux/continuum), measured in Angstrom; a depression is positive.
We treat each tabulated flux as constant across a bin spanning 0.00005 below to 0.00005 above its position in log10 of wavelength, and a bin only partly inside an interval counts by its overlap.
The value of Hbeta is 2.6 Angstrom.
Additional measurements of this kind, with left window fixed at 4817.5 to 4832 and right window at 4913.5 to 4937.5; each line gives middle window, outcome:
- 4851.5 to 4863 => 2.1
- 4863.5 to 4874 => 0.9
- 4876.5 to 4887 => 0.6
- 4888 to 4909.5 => -0.8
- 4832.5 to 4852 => -0.5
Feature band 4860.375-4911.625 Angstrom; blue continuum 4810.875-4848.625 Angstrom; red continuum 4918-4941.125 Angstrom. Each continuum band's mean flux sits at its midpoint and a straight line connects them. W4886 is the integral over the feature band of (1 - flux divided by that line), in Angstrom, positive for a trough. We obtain 3.2 Angstrom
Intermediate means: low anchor 7.88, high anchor 7.61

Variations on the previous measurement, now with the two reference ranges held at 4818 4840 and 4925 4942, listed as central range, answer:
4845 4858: 0.7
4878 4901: 1.0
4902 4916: -0.6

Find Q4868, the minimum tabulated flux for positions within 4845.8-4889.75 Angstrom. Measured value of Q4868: 3.529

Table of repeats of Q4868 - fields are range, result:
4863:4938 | 3.263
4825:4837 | 6.563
